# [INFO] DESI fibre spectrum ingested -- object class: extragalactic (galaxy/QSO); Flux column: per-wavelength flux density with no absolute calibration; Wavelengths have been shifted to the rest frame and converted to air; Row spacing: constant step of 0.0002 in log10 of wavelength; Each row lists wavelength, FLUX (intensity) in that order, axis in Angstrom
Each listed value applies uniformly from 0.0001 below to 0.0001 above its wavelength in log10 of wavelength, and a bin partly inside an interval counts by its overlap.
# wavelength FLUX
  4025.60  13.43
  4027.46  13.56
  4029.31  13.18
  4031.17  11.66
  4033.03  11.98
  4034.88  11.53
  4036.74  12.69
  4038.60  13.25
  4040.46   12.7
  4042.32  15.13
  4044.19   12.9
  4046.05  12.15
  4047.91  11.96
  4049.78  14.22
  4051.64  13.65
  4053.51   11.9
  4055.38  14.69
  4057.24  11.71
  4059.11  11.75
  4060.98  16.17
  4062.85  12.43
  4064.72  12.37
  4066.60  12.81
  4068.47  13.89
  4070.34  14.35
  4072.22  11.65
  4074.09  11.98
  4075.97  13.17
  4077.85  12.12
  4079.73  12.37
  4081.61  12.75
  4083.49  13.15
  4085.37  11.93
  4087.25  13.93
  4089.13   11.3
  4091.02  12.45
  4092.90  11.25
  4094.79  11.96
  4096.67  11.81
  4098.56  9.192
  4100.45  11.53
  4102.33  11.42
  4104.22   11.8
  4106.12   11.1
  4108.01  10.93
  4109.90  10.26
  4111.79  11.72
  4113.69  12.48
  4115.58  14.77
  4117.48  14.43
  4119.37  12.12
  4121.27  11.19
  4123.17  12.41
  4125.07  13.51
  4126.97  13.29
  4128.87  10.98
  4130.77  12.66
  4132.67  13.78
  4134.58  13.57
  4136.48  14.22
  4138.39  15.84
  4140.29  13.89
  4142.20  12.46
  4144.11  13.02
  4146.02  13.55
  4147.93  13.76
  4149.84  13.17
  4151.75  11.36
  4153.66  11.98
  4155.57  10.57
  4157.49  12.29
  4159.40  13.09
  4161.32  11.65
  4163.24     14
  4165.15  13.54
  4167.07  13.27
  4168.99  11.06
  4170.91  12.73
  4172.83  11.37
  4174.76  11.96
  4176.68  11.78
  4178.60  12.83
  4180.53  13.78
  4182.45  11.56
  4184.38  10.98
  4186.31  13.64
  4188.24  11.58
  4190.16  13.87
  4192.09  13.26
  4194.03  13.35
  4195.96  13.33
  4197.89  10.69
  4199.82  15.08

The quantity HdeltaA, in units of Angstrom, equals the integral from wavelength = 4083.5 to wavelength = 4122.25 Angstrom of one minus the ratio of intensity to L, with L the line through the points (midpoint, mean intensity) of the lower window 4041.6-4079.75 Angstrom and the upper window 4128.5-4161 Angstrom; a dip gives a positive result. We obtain 3.22 Angstrom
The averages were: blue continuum 13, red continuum 13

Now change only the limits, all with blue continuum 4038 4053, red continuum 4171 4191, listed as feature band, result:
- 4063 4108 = 2.7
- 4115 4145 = -1.4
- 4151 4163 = 0.5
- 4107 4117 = 0.5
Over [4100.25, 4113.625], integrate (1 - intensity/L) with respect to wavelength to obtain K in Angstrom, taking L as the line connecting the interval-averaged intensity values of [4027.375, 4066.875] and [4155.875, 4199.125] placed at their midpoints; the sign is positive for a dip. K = 1.49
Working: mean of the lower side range 12.9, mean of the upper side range 12.5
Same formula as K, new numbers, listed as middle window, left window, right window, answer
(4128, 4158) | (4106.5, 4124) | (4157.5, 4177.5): -1.51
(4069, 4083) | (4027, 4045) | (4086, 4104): -0.74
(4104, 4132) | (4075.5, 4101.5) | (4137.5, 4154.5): 0.85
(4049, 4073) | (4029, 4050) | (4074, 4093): -1.16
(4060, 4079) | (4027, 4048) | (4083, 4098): -1.10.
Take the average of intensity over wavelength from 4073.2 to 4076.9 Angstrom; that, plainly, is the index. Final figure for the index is 12.6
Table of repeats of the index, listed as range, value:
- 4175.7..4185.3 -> 12.2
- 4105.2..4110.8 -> 10.8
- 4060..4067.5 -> 13.4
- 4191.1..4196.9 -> 13.3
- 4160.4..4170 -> 12.7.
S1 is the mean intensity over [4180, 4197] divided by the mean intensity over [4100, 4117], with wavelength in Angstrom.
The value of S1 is 1.08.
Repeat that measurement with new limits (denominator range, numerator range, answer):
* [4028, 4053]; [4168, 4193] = 0.96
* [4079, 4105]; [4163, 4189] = 1.04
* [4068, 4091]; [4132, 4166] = 1.03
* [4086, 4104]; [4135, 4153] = 1.15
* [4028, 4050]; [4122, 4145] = 1.04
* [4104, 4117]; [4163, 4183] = 1.05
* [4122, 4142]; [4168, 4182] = 0.91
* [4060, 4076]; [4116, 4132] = 0.96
